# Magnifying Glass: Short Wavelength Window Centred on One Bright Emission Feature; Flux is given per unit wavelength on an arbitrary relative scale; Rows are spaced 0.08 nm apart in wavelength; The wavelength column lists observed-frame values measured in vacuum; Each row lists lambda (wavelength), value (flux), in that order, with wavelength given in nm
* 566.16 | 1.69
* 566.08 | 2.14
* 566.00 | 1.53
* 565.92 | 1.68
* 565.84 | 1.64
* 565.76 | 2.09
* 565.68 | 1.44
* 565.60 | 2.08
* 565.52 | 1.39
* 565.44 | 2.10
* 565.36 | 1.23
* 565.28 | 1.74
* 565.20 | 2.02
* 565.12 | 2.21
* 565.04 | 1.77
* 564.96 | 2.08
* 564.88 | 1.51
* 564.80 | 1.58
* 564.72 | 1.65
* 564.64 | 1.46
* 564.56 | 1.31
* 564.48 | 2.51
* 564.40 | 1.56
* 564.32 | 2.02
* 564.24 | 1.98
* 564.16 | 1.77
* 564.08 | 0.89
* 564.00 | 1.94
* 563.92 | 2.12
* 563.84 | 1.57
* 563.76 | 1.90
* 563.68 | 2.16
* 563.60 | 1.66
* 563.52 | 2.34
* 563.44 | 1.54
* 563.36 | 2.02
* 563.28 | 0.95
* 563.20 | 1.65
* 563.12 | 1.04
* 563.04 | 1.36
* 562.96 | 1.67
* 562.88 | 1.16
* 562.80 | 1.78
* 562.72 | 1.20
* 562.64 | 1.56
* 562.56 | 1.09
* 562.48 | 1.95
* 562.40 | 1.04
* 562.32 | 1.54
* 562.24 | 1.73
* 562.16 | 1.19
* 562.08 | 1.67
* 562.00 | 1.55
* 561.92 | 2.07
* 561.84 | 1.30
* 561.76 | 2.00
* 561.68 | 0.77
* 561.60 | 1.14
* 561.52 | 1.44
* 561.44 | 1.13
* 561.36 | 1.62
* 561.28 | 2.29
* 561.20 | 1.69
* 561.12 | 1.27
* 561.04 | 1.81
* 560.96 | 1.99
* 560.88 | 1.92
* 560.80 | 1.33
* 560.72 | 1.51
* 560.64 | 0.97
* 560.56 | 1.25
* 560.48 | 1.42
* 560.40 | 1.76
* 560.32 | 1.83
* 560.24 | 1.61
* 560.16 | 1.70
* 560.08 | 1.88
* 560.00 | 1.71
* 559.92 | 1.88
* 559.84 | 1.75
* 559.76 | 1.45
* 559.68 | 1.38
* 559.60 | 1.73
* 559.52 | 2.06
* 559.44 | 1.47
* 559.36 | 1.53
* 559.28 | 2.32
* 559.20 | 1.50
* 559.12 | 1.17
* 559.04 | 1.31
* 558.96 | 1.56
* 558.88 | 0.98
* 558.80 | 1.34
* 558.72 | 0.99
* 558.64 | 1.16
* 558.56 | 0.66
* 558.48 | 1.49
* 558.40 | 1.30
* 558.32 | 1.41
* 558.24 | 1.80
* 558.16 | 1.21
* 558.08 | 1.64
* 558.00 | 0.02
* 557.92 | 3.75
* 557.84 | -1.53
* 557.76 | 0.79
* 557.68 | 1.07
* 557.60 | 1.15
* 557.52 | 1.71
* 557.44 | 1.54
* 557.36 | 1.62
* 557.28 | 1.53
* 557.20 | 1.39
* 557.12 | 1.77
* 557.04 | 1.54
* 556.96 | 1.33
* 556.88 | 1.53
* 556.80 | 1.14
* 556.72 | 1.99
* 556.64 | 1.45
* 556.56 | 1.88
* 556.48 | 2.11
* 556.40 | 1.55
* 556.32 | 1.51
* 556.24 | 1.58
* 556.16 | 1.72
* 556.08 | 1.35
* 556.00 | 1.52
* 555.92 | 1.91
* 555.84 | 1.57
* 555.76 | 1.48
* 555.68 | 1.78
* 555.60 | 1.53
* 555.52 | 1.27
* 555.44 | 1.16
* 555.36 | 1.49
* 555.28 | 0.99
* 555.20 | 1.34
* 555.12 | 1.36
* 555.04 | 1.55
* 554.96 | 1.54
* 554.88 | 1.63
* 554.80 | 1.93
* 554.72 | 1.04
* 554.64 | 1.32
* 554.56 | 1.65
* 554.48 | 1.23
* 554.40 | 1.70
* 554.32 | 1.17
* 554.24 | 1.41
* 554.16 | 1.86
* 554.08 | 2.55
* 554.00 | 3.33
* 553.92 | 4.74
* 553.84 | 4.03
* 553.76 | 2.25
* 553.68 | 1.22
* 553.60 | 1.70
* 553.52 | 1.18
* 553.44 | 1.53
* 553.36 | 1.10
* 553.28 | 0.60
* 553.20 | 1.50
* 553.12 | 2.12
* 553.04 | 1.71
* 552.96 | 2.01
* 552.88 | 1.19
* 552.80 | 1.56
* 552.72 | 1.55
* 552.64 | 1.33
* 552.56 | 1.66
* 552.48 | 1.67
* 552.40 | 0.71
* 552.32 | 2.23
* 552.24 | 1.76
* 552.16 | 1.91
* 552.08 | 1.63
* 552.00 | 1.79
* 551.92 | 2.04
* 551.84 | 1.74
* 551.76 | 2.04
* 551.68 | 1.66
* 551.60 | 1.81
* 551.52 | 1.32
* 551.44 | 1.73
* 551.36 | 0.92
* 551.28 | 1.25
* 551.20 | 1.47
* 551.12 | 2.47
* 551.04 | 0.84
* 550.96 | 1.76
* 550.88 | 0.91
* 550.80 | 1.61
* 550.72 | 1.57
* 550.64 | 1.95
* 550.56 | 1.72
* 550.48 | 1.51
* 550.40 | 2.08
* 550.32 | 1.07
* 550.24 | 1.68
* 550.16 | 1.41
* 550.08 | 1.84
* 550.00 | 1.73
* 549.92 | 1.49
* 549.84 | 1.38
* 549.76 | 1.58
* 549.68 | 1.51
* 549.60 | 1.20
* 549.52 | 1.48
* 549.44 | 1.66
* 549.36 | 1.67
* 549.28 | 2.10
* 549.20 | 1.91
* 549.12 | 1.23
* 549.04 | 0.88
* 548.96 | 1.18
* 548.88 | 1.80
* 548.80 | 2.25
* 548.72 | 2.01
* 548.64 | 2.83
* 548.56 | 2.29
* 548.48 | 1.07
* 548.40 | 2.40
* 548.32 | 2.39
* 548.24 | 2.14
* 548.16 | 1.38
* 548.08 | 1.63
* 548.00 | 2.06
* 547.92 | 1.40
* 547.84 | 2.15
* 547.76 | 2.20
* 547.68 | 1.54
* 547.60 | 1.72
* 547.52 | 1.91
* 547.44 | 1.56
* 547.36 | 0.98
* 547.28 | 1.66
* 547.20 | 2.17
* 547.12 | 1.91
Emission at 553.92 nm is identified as [O III] 5007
